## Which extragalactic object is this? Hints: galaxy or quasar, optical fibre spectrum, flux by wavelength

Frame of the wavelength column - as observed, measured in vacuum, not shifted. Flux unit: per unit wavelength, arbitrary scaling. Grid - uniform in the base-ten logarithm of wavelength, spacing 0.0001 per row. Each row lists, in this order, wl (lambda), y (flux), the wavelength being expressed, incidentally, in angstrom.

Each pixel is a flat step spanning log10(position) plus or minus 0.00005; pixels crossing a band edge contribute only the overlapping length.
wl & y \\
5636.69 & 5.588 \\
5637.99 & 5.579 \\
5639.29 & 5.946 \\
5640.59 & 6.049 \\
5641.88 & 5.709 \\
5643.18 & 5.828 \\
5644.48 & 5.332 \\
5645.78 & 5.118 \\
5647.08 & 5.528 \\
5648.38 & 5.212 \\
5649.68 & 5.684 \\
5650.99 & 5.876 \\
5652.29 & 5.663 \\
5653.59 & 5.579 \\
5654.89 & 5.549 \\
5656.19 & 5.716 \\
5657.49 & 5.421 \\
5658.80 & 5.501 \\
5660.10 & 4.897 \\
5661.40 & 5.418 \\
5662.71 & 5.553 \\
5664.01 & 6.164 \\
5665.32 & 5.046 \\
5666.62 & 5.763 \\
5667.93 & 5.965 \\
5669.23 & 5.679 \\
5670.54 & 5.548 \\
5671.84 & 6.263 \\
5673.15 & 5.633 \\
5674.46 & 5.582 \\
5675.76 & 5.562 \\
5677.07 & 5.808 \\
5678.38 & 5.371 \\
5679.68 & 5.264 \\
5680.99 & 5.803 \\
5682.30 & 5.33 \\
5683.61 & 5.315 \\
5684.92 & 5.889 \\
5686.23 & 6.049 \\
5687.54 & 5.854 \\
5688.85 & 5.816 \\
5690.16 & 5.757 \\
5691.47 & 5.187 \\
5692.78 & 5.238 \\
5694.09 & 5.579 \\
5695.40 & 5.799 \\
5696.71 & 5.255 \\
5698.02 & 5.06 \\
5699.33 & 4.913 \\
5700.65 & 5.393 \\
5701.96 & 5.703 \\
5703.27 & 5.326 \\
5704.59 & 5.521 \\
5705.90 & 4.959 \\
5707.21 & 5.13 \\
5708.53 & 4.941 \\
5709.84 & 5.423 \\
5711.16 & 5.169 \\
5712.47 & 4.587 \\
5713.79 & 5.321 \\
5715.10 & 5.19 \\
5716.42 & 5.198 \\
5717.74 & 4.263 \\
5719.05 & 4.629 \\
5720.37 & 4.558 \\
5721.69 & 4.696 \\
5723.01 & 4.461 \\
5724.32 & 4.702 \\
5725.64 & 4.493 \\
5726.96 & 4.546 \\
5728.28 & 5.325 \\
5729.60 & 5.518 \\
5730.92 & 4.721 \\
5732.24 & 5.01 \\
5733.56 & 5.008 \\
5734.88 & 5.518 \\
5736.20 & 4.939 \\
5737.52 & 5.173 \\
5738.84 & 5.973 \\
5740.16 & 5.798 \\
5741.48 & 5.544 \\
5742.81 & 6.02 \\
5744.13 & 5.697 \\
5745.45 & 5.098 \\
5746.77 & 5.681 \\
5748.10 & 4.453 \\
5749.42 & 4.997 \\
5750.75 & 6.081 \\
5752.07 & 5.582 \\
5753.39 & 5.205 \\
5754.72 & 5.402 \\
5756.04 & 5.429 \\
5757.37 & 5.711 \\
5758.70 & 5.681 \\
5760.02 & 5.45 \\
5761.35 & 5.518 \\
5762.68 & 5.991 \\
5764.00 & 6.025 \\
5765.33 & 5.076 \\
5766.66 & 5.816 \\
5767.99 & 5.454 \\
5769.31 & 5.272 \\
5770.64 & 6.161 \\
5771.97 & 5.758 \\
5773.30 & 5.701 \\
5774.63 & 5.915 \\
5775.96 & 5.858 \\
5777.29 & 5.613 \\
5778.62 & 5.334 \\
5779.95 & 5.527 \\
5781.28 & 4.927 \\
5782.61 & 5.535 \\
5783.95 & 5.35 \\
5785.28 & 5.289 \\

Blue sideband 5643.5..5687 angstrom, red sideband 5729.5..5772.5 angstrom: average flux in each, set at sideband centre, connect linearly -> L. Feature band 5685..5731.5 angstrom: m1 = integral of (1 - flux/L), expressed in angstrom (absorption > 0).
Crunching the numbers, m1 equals 3.11 angstrom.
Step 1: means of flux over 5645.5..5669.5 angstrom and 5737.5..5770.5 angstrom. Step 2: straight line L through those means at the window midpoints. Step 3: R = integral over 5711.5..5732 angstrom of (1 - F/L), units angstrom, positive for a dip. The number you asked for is 2.7 angstrom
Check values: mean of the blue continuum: 5.55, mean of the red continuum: 5.54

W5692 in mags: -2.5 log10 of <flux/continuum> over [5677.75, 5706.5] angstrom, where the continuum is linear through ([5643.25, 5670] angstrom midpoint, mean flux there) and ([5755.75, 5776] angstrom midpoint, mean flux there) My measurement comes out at 0.02 mag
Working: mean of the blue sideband 5.54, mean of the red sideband 5.67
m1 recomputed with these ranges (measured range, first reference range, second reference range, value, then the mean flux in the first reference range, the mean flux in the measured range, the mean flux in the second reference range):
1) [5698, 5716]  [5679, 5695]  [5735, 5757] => 1.1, 5.59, 5.19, 5.45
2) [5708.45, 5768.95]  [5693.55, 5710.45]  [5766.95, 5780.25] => 2.8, 5.31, 5.25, 5.67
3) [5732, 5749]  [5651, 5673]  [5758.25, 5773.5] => 0.8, 5.62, 5.38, 5.66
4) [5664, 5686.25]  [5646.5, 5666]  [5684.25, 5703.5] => -0.5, 5.52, 5.64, 5.53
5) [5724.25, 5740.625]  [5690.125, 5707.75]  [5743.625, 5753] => 0.7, 5.33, 5.14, 5.36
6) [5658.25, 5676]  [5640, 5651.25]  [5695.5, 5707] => -0.5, 5.58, 5.62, 5.29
